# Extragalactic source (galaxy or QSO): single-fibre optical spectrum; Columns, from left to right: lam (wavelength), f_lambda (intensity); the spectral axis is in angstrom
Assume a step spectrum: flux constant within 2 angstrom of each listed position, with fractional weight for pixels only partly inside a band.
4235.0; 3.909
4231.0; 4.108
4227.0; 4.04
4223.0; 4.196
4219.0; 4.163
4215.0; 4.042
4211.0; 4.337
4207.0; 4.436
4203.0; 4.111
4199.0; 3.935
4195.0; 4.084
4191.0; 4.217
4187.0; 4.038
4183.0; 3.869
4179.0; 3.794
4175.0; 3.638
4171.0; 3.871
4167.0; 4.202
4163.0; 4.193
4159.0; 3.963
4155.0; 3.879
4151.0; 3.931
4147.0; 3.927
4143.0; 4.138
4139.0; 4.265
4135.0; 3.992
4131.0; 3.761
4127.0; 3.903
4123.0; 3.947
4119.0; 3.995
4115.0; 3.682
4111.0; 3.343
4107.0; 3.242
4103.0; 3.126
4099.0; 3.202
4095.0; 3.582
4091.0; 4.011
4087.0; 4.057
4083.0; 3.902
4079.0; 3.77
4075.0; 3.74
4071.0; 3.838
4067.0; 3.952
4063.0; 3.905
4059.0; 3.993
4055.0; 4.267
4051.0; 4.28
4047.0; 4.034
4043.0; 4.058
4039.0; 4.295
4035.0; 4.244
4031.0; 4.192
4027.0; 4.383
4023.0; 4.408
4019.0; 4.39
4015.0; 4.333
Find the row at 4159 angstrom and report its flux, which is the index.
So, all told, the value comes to 3.963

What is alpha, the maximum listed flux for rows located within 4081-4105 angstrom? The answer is 4.057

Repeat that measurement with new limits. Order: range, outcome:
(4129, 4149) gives 4.265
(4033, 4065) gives 4.295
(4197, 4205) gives 4.111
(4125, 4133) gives 3.903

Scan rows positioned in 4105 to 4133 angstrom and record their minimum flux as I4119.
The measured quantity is 3.242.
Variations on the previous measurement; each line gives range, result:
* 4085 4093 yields 4.011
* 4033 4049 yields 4.034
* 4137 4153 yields 3.927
